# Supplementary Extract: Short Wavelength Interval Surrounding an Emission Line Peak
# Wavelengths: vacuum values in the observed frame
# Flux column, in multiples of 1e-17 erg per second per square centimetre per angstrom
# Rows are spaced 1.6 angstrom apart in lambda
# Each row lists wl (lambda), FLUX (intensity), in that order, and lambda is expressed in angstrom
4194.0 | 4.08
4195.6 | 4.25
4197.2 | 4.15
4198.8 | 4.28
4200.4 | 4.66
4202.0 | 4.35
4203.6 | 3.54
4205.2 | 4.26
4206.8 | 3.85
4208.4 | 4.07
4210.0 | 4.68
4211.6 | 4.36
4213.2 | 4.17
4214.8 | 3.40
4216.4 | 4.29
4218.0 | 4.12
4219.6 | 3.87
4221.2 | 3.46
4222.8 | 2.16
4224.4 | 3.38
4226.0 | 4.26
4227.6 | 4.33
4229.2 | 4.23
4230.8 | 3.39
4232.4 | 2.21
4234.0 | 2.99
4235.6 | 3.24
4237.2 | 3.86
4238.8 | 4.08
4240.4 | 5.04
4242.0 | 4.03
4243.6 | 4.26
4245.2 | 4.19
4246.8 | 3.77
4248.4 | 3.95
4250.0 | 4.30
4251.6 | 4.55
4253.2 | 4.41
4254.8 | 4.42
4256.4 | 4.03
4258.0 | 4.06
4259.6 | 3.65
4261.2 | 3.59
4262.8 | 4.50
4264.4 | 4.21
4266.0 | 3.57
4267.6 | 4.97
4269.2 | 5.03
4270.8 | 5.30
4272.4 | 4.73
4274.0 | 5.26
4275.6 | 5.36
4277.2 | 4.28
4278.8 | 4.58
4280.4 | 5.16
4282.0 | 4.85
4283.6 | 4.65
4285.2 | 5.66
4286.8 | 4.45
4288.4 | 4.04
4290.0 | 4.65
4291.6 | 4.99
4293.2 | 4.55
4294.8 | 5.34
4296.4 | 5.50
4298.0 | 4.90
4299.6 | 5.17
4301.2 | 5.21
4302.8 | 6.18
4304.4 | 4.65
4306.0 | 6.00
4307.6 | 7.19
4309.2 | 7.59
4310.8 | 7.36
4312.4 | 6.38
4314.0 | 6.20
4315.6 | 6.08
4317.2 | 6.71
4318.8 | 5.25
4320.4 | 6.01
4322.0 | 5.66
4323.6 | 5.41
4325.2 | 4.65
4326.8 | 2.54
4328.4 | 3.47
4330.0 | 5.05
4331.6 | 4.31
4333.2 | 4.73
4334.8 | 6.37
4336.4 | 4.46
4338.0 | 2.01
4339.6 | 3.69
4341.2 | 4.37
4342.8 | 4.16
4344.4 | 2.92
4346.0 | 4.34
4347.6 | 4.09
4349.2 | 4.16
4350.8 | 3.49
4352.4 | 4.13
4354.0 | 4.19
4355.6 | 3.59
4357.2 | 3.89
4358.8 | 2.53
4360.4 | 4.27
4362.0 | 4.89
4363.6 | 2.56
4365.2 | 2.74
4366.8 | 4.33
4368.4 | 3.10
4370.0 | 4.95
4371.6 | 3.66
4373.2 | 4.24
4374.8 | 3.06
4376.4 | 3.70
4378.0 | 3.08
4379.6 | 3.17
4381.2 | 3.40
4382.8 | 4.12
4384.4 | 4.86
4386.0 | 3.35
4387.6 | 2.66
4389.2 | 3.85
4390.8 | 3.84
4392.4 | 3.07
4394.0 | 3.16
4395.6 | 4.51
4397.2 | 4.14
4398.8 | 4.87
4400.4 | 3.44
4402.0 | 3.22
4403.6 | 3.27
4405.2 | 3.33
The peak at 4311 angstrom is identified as C III] 1909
